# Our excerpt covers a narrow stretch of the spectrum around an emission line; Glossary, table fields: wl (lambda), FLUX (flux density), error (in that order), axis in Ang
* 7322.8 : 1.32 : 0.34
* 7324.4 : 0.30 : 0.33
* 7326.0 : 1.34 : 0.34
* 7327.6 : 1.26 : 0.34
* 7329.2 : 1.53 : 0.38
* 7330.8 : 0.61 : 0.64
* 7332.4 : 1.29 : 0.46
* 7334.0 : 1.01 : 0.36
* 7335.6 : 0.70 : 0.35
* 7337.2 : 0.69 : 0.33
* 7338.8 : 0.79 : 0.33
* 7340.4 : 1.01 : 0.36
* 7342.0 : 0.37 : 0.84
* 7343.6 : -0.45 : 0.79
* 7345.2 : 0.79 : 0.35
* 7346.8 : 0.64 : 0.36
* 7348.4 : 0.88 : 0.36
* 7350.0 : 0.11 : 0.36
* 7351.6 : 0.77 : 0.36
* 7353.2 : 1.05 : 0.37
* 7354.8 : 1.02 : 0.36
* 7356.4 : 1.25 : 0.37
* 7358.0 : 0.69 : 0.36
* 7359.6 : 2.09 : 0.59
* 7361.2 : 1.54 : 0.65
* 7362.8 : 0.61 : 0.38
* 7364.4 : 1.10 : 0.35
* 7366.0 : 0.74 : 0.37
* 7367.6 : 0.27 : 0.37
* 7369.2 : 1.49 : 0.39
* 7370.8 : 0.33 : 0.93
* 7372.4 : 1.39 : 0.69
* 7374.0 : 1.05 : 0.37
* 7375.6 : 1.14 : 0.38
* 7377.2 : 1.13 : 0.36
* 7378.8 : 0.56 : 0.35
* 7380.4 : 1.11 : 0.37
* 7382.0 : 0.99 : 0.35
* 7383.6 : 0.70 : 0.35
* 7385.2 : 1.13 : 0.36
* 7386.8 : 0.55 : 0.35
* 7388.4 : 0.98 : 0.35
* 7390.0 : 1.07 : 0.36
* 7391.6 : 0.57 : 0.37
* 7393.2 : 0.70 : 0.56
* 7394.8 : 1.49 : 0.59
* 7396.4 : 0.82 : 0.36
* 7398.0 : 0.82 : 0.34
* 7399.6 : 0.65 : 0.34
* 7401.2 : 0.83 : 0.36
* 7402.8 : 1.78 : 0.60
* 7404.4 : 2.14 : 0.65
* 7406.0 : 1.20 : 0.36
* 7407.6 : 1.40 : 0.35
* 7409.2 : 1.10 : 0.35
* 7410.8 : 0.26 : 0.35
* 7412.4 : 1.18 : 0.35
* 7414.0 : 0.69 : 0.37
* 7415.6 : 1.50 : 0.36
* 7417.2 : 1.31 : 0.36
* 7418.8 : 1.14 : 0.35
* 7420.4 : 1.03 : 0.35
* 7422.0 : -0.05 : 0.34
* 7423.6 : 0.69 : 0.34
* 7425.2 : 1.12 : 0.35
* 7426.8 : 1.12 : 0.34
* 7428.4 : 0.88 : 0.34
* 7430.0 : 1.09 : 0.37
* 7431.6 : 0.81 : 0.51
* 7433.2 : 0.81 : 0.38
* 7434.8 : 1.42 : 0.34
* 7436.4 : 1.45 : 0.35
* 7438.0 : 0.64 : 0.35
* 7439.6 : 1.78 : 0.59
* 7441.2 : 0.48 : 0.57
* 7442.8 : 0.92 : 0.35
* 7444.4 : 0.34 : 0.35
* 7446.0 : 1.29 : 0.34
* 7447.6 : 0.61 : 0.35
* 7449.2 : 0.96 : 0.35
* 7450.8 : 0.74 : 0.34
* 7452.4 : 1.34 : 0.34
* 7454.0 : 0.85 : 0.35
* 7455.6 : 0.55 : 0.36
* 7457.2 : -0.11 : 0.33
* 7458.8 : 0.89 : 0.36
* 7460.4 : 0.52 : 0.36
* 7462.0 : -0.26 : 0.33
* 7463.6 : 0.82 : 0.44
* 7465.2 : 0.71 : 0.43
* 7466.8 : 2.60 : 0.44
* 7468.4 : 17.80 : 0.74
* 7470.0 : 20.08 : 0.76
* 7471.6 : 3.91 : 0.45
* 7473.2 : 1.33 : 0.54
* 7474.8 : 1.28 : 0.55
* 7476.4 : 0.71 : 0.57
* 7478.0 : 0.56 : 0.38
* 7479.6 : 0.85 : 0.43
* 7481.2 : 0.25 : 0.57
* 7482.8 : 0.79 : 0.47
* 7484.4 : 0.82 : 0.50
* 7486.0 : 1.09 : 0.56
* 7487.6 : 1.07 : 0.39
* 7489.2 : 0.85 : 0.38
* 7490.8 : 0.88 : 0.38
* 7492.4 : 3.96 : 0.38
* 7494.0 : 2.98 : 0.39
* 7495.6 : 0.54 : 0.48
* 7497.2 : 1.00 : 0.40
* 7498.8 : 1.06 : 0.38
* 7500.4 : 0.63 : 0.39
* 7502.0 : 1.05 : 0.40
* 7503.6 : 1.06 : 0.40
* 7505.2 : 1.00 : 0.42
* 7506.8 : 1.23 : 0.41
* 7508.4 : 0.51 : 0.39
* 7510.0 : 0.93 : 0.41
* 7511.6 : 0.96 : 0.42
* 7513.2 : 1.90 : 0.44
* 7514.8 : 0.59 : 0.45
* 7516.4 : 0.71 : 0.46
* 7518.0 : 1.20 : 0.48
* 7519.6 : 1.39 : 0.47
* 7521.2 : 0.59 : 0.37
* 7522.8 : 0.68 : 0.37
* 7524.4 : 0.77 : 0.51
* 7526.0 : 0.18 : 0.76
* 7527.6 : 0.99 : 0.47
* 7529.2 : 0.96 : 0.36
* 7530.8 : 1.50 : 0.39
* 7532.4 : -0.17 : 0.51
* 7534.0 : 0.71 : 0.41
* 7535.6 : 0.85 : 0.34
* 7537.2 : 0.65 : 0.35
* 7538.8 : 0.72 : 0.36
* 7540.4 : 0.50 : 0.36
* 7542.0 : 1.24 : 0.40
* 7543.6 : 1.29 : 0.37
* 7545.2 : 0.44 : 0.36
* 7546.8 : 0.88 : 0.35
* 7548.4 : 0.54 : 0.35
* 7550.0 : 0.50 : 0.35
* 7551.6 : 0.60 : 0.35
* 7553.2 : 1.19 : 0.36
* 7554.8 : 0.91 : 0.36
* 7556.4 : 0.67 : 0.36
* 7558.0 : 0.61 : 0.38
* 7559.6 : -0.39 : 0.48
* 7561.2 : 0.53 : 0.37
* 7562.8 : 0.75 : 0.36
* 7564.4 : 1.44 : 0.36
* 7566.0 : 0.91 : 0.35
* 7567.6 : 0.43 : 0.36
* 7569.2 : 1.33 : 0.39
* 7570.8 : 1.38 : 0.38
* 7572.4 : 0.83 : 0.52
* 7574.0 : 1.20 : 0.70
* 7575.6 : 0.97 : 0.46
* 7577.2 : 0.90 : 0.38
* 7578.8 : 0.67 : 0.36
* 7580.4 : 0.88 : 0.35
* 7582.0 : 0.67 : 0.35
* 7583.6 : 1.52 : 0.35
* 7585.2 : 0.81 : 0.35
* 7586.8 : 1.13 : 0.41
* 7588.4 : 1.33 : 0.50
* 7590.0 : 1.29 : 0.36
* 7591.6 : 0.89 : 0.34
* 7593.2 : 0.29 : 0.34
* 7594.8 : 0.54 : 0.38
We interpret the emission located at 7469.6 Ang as H-alpha 6563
